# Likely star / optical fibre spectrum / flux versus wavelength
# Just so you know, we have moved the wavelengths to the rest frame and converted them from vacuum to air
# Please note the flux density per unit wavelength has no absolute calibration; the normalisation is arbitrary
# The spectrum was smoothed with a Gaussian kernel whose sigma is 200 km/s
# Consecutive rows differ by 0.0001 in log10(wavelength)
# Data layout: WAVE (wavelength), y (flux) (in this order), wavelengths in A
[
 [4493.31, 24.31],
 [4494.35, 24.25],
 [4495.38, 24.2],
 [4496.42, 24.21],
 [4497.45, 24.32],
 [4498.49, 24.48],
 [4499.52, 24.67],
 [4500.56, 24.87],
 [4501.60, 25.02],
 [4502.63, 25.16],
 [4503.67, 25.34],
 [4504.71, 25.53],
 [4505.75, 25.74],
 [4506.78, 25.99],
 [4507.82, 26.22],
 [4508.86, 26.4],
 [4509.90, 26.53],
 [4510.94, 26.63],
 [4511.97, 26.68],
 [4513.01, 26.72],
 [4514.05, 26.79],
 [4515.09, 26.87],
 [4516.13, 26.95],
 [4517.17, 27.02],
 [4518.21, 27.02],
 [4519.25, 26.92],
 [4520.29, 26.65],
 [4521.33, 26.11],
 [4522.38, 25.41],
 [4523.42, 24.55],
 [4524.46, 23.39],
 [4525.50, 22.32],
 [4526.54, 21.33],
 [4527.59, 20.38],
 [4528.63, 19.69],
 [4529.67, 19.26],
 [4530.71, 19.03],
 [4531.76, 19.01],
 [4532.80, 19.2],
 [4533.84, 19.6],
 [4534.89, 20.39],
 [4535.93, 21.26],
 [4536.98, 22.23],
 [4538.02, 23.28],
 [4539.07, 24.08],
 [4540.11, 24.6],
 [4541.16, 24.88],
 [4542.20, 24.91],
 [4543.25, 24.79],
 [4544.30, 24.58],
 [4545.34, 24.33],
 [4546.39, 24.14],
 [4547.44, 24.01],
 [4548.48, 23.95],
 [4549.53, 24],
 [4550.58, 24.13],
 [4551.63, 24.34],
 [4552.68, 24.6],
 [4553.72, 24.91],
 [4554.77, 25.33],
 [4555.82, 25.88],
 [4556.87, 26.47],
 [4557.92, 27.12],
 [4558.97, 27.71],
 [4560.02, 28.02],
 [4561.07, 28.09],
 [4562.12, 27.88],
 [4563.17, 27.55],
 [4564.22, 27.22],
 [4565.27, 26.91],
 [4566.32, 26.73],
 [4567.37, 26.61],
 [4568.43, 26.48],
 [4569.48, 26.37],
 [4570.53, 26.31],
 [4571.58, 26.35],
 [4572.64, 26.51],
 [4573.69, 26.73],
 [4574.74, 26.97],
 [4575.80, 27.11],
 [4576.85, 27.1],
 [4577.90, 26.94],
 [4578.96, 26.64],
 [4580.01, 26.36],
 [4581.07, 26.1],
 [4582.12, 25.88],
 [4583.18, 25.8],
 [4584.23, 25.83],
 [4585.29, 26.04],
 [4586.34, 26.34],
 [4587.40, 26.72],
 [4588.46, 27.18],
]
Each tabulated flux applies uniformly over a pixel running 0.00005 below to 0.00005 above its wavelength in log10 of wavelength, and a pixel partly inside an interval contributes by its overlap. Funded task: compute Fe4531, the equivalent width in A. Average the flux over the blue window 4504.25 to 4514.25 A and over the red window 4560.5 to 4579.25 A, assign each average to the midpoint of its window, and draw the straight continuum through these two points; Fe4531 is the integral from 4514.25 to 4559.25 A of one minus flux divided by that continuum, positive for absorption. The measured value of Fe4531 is 4.6 A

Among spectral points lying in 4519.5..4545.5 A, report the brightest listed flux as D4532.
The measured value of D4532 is 26.65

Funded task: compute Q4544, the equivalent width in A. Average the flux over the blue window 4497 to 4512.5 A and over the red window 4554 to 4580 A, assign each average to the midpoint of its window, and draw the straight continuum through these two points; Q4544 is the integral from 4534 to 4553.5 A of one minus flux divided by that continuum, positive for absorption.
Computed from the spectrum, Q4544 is 1.95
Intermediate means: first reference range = 25.6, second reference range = 26.8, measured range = 23.7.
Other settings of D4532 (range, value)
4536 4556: 25.88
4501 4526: 27.02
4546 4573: 28.09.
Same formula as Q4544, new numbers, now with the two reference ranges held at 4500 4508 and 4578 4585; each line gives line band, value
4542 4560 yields 0.5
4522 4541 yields 3.0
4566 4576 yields -0.2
